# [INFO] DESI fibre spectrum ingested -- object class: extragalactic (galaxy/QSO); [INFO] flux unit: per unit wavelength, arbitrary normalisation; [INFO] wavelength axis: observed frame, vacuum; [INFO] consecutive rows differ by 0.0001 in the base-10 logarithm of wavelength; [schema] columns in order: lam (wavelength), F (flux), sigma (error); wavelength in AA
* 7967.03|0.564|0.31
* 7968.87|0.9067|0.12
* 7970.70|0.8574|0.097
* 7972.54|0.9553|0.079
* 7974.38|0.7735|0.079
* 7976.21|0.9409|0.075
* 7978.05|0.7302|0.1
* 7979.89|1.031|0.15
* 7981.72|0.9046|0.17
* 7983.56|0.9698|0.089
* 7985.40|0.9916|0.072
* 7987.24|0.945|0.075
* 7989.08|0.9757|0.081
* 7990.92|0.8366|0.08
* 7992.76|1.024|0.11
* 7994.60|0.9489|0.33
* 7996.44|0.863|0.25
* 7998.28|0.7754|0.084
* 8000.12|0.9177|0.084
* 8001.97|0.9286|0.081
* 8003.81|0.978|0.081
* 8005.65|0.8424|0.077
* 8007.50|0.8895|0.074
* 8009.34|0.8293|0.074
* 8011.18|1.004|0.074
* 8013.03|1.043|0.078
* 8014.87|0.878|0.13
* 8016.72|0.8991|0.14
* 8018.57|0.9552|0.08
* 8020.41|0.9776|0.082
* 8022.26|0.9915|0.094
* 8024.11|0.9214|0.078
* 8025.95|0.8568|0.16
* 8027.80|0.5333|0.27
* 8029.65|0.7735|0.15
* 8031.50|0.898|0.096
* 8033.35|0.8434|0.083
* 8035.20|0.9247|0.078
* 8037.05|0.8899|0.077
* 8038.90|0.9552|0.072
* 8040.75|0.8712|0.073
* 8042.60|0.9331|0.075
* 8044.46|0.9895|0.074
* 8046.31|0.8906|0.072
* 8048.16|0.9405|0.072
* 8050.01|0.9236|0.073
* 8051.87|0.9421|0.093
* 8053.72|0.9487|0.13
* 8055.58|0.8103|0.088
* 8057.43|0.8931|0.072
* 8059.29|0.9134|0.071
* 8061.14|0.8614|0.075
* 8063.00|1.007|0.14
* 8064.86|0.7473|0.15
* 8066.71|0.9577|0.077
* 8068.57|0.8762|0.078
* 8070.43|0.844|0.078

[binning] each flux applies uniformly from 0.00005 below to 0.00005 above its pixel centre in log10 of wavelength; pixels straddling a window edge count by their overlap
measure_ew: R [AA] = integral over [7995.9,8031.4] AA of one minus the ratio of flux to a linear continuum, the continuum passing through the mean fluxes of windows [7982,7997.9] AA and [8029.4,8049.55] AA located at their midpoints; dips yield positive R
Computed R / 1.3 AA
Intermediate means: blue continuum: 0.937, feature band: 0.888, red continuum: 0.906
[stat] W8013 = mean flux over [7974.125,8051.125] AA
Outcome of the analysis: 0.906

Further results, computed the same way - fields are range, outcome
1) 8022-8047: 0.873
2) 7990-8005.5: 0.906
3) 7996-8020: 0.91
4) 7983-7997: 0.946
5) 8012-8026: 0.946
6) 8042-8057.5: 0.92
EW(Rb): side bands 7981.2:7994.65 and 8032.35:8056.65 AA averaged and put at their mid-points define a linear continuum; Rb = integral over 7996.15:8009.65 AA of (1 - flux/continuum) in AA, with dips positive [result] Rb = 0.9 AA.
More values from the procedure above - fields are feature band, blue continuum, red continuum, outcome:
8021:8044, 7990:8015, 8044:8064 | 1.1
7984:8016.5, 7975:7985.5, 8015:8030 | -1.0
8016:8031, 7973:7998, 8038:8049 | 1.0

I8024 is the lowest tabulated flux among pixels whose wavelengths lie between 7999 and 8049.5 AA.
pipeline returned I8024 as 0.5333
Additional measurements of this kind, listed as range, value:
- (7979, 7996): 0.8366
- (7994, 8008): 0.7754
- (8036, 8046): 0.8712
